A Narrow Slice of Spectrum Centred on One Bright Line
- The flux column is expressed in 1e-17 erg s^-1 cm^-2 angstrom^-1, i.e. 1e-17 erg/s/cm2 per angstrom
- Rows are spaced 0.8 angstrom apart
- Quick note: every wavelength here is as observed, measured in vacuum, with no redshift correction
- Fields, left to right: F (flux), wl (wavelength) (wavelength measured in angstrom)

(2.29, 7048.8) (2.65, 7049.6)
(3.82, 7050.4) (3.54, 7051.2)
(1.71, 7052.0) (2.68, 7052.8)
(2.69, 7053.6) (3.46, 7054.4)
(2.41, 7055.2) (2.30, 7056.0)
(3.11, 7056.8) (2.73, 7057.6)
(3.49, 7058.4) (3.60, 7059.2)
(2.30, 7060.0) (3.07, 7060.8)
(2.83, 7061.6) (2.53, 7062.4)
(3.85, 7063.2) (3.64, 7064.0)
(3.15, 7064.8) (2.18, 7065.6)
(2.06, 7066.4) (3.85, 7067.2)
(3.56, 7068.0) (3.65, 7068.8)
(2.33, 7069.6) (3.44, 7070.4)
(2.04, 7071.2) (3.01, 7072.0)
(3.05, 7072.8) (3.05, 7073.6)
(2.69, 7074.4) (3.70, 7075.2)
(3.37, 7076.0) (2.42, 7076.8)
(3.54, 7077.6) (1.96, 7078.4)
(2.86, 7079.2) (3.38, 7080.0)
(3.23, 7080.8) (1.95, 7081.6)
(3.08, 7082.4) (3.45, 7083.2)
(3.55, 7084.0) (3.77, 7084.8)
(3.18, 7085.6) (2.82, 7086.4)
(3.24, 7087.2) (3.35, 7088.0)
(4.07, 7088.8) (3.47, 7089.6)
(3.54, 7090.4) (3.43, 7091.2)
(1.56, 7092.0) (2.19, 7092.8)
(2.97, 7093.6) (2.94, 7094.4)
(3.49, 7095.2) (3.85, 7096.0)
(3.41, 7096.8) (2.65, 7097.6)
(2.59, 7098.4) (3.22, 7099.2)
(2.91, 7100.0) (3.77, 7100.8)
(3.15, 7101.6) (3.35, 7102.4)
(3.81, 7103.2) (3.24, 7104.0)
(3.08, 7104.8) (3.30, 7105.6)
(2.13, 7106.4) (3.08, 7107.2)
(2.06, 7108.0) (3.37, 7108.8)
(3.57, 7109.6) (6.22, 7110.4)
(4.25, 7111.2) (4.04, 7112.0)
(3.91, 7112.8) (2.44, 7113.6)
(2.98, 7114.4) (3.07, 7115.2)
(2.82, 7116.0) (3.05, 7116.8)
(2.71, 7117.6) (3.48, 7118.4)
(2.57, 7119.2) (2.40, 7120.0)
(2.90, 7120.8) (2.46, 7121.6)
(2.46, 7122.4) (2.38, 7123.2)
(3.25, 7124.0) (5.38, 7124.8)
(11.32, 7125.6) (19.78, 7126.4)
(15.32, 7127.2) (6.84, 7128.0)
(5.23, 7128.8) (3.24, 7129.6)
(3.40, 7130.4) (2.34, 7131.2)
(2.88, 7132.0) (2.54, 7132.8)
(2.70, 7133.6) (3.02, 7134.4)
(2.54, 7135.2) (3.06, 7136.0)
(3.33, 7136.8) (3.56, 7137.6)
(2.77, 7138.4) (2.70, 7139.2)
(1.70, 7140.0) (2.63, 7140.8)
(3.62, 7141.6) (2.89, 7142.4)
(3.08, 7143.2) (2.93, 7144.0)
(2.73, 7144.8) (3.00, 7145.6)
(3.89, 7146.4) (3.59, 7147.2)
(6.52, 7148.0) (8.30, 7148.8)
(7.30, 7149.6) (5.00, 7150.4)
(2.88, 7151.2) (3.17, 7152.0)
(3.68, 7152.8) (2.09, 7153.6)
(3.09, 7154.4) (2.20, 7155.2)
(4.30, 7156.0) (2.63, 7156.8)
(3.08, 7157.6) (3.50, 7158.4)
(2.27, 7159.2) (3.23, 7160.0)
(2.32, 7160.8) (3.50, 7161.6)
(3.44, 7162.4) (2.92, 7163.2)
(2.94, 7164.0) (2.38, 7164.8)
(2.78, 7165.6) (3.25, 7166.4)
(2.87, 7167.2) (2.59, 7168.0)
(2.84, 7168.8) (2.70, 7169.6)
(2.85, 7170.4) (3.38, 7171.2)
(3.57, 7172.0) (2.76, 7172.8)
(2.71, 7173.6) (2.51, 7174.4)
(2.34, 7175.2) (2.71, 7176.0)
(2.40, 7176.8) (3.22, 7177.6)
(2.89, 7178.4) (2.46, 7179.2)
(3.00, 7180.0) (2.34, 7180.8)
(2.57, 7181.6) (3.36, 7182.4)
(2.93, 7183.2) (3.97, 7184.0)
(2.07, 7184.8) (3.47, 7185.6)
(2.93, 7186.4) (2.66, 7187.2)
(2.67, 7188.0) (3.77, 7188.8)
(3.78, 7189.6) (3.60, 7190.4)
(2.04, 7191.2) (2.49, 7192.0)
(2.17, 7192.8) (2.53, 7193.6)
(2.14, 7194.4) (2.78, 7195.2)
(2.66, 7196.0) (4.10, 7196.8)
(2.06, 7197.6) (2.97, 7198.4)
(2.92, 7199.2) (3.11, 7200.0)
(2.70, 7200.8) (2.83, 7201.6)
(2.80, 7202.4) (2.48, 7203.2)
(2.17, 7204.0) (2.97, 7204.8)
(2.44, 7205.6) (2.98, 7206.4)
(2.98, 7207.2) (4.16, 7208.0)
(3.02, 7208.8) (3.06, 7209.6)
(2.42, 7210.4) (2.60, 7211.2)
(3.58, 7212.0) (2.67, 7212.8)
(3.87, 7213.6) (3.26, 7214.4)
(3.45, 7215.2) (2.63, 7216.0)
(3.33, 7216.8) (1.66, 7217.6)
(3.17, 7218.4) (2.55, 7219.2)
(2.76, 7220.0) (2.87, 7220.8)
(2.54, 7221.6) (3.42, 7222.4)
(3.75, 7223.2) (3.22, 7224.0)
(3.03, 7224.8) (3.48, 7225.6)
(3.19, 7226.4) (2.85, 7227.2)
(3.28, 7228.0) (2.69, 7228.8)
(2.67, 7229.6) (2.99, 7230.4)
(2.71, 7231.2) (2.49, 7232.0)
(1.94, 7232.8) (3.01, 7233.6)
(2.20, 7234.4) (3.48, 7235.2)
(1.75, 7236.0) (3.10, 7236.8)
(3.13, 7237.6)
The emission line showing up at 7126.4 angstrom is H-alpha 6563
